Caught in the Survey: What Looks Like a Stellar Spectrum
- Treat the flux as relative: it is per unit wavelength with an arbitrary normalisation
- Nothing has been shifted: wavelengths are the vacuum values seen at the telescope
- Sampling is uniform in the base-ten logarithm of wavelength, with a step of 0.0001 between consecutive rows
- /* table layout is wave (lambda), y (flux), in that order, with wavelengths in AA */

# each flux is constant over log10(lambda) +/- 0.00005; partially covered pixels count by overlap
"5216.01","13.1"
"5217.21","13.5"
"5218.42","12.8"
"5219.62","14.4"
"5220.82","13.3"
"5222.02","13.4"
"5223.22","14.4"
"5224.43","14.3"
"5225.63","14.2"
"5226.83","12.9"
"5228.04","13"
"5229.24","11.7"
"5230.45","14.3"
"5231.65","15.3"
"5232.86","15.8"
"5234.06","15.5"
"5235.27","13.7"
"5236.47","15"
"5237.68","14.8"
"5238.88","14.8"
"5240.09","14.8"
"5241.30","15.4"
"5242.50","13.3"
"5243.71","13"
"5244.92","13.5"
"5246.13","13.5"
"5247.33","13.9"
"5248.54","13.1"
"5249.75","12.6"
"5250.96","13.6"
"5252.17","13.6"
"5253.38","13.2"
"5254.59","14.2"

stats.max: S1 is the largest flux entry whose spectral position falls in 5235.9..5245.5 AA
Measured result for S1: 15.4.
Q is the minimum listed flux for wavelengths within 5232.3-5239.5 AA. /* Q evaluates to 13.7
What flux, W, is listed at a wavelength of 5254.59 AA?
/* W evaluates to 14.2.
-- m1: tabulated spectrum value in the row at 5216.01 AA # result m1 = 13.1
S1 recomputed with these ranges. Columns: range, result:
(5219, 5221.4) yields 14.4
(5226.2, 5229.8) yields 13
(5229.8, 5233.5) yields 15.8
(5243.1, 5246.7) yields 13.5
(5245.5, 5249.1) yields 13.9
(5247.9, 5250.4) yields 13.1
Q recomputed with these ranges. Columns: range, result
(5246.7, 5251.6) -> 12.6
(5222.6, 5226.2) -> 14.2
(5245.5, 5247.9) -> 13.5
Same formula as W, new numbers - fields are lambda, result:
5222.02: 13.4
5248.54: 13.1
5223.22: 14.4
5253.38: 13.2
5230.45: 14.3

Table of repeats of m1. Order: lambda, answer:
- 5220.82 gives 13.3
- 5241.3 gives 15.4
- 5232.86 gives 15.8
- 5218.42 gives 12.8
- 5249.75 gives 12.6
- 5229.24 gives 11.7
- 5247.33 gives 13.9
